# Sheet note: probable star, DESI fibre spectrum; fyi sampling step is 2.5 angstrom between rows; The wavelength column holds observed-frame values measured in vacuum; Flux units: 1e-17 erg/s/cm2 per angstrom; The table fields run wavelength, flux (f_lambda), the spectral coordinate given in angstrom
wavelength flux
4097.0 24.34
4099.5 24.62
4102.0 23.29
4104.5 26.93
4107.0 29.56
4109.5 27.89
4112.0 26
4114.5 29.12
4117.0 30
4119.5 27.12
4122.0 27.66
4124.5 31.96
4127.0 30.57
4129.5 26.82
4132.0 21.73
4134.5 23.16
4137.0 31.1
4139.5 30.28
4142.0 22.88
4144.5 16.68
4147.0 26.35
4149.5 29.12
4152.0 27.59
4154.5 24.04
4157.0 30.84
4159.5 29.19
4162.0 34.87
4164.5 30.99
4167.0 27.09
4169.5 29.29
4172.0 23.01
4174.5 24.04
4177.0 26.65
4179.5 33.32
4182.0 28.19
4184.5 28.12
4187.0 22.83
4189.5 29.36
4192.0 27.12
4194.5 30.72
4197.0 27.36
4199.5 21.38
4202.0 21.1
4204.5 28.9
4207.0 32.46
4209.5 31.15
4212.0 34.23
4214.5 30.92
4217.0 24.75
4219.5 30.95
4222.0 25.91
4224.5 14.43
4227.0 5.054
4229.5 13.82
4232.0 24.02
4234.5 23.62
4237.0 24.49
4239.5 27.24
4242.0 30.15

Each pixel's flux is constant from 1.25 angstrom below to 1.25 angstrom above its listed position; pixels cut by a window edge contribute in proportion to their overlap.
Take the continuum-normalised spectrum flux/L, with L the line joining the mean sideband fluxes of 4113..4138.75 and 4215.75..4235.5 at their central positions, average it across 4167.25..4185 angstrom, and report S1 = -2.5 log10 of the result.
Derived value -0.14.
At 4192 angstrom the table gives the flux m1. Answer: 27.12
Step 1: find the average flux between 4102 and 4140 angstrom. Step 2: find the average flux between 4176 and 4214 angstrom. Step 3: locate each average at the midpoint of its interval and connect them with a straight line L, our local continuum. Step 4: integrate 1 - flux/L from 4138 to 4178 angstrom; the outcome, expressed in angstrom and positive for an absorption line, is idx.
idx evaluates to 1.34 angstrom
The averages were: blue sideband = 27.8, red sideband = 28.3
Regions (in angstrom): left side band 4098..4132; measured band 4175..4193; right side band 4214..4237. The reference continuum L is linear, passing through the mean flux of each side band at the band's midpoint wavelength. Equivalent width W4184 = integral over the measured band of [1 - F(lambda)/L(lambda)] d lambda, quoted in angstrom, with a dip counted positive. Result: -3.1 angstrom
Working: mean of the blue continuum 27.6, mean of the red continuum 21.4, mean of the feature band 27.8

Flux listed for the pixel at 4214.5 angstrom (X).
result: 30.92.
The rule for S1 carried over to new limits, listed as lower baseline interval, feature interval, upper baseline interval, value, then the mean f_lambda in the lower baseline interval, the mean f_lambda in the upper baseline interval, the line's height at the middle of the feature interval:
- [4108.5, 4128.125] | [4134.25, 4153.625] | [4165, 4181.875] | 0.09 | 28.8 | 27.5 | 28.2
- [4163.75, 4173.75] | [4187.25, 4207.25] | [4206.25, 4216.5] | 0.13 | 27.2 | 31.6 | 30.2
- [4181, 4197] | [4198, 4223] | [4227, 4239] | -0.18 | 27.7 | 20.1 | 24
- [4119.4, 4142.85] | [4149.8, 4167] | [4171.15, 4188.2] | -0.09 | 27.4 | 26.7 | 27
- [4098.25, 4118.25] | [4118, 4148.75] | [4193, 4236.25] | 0.01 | 27.2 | 24.8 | 26.6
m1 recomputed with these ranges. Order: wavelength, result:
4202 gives 21.1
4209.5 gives 31.15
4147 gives 26.35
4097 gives 24.34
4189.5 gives 29.36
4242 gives 30.15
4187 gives 22.83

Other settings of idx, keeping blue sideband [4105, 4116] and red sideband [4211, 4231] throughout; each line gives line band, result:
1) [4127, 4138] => 0.3 angstrom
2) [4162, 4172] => -1.5 angstrom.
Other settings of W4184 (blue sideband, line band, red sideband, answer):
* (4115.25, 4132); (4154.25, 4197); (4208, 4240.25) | -3.6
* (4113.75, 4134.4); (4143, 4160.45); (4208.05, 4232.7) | 0.3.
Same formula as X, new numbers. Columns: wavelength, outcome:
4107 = 29.56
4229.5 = 13.82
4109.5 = 27.89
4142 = 22.88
